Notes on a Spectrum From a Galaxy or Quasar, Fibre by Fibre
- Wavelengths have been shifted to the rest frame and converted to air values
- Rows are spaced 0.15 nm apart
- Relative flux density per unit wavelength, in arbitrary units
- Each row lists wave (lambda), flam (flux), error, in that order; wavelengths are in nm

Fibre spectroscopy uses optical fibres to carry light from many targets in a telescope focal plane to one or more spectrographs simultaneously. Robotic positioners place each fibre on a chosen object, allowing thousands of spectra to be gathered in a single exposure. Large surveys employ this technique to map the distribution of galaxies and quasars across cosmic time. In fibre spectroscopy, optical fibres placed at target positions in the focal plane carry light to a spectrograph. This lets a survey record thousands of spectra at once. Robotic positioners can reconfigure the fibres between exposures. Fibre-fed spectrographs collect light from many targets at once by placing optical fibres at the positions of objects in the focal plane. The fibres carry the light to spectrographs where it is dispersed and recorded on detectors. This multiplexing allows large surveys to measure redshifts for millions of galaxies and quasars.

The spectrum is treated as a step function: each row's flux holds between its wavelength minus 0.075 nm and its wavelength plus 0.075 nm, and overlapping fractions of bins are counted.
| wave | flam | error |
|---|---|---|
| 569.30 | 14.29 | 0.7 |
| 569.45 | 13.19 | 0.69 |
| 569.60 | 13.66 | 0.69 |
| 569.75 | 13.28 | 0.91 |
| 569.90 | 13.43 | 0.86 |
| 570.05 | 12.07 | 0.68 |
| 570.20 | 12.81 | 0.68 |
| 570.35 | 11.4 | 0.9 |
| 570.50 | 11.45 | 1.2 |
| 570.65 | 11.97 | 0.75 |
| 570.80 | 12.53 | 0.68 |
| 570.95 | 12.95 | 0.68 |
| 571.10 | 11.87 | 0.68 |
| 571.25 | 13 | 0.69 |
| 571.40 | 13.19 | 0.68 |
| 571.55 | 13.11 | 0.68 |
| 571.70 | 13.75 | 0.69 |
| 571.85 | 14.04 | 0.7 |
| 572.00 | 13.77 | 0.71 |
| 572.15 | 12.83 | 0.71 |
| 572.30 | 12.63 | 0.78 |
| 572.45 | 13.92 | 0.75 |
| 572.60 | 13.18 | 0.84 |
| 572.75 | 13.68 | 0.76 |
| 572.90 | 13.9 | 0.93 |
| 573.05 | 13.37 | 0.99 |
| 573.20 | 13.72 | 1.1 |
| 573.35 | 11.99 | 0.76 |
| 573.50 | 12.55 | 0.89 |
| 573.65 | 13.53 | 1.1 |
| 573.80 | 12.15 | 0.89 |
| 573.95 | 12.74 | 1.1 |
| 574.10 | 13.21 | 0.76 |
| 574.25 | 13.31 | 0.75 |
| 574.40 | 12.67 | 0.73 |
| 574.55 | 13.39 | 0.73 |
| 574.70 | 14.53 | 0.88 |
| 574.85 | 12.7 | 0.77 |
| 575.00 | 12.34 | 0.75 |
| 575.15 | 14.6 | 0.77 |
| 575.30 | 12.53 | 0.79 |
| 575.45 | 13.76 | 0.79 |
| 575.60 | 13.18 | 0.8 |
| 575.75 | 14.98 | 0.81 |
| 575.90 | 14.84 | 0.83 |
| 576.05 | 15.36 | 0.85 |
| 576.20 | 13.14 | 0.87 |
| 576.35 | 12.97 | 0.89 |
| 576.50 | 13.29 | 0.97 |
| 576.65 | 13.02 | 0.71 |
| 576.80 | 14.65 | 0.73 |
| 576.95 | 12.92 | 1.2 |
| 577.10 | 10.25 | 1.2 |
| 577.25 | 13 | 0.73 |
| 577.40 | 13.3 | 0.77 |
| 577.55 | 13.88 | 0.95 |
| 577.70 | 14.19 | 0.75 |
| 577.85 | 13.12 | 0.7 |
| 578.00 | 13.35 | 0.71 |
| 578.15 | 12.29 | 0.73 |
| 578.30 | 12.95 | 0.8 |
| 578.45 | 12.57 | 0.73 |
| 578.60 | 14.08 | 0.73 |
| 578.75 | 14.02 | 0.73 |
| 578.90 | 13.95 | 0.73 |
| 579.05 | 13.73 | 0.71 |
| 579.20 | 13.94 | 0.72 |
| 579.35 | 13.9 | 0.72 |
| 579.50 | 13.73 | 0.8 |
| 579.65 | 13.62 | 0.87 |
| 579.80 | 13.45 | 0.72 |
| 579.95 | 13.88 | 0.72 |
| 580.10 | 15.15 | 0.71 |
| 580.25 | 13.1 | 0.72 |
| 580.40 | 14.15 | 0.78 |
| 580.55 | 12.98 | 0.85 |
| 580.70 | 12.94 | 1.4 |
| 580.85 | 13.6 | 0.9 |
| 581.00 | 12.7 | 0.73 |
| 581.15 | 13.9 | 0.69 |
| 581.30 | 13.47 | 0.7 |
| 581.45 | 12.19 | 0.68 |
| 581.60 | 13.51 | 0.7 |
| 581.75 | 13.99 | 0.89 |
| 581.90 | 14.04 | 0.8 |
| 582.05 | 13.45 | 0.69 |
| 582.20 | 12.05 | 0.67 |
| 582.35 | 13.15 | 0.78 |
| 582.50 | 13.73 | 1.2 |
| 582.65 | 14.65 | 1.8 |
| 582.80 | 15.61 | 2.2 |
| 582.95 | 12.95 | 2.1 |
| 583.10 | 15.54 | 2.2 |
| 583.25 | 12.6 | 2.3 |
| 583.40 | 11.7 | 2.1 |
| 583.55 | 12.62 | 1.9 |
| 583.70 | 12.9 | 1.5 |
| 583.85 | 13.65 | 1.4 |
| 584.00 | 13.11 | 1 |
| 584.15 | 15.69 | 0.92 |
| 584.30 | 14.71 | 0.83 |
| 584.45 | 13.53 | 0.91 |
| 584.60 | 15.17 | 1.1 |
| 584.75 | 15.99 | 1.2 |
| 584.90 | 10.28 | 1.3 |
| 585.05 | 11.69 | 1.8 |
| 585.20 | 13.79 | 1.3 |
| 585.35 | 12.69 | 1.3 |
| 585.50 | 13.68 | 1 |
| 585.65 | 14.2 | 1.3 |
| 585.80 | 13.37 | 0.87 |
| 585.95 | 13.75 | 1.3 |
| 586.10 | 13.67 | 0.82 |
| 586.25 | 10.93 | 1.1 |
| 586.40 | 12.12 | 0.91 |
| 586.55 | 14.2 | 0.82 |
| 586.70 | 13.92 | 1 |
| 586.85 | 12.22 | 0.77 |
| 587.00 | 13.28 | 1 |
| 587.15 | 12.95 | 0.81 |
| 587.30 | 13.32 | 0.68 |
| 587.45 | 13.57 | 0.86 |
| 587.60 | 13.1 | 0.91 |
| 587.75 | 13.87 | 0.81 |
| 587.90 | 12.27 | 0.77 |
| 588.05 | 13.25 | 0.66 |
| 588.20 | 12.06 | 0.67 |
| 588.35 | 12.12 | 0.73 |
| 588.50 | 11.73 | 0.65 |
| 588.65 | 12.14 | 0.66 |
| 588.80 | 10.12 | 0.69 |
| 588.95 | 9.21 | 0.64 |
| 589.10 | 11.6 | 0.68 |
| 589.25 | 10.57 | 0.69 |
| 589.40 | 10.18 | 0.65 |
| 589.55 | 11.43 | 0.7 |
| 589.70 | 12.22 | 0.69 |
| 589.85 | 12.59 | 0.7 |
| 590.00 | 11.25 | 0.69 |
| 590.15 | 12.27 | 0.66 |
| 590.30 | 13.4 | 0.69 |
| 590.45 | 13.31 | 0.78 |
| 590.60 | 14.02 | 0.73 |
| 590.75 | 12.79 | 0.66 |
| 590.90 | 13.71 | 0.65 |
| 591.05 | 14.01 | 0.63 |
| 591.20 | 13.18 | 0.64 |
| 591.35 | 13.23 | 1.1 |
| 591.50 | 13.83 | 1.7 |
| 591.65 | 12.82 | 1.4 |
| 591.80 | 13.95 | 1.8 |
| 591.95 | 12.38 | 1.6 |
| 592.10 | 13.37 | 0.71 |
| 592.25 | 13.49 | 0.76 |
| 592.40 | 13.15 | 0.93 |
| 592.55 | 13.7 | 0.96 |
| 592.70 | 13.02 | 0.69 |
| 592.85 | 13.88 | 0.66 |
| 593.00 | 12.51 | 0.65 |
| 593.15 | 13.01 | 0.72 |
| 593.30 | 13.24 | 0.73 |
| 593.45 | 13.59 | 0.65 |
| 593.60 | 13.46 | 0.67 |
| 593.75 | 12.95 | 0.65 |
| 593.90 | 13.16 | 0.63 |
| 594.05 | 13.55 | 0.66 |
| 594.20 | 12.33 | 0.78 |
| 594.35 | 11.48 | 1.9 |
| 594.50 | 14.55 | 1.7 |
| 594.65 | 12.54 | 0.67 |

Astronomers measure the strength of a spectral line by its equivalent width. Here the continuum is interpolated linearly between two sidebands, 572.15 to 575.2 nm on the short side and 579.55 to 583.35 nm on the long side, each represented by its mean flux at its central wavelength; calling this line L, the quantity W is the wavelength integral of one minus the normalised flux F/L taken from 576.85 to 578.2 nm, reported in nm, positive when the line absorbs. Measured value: 0.04 nm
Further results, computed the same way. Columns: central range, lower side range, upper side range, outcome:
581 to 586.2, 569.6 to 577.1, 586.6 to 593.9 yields -0.25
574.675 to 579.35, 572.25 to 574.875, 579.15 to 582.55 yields -0.04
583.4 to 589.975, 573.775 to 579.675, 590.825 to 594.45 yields 0.27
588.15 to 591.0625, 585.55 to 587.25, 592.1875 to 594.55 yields 0.26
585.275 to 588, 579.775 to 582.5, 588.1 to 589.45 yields -0.32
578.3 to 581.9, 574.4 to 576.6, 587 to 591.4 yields -0.10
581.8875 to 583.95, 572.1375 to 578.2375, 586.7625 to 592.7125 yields -0.08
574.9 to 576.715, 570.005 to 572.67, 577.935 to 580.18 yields -0.05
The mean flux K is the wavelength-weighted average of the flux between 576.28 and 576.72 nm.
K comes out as 13.1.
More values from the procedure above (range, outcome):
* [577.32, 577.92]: 13.6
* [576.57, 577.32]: 12.8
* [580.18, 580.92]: 13.4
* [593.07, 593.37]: 13.1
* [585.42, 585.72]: 13.9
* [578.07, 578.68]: 13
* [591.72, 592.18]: 13.2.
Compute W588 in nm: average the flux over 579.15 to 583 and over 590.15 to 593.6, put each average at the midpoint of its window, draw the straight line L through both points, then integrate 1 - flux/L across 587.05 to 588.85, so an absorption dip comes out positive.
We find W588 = 0.11 nm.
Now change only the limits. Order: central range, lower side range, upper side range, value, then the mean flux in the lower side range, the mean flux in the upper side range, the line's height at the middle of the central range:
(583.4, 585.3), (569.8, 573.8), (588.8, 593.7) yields -0.11 nm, 12.9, 12.7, 12.8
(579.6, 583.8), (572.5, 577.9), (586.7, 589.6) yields -0.25 nm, 13.3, 12.1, 12.7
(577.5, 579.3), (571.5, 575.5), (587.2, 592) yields -0.07 nm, 13.3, 12.5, 13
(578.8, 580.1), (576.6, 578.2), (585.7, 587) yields -0.08 nm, 13.1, 13.1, 13.1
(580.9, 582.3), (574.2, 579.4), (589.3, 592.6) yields 0.00 nm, 13.4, 12.9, 13.3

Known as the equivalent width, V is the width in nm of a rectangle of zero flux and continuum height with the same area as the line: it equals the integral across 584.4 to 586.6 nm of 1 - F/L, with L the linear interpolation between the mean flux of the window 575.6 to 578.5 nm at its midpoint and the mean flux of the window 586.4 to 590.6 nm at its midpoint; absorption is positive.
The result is -0.11 nm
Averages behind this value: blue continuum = 13.4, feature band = 13.3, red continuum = 12.3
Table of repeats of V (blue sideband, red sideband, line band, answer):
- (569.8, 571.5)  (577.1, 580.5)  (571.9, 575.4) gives -0.10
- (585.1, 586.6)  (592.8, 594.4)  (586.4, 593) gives 0.20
